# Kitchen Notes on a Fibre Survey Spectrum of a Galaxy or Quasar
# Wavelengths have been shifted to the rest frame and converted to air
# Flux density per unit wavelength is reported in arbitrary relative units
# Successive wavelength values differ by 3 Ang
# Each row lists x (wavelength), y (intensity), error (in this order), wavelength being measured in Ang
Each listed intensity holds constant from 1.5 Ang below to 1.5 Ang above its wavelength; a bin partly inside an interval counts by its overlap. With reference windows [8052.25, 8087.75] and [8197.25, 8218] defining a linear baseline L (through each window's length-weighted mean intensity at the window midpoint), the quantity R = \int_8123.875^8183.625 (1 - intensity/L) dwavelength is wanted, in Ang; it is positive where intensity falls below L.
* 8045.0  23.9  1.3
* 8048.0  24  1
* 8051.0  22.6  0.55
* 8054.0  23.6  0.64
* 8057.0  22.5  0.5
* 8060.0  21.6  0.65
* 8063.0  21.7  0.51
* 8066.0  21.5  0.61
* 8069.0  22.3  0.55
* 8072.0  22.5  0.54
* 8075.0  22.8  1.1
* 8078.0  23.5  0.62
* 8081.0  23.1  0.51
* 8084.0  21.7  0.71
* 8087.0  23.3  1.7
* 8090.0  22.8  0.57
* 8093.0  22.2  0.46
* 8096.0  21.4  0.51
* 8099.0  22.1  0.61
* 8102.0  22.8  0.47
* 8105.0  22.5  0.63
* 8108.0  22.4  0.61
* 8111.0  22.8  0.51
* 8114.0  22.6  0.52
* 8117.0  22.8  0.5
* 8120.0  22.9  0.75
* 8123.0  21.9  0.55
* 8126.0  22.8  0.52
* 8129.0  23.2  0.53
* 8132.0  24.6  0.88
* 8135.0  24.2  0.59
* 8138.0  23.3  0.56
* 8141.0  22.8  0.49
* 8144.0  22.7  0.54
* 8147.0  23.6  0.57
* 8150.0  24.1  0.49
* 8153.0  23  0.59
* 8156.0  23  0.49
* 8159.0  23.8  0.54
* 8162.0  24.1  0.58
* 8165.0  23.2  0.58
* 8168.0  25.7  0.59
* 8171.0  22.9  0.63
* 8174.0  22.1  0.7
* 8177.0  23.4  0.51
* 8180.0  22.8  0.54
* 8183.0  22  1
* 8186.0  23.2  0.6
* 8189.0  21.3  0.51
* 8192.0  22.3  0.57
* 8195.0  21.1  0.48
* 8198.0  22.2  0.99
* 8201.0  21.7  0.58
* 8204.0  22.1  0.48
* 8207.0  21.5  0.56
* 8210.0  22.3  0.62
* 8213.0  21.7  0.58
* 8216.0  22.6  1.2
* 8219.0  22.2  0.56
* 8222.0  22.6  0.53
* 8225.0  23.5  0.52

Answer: -3.1 Ang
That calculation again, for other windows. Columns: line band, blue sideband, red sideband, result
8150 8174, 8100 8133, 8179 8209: -1.4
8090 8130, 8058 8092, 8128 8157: 0.8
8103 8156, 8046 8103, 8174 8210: -1.7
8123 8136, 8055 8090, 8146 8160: -0.2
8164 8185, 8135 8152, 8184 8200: -0.6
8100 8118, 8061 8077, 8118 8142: 0.2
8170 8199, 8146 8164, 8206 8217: 0.6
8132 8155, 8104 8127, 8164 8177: -0.4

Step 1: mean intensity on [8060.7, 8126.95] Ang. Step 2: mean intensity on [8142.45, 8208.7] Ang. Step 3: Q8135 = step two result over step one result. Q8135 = 1.02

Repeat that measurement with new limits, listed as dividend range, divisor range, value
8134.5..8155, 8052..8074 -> 1.05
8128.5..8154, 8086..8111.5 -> 1.05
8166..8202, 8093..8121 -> 1.01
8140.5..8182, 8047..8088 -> 1.03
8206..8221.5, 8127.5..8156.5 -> 0.94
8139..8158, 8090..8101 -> 1.05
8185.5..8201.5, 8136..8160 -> 0.94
